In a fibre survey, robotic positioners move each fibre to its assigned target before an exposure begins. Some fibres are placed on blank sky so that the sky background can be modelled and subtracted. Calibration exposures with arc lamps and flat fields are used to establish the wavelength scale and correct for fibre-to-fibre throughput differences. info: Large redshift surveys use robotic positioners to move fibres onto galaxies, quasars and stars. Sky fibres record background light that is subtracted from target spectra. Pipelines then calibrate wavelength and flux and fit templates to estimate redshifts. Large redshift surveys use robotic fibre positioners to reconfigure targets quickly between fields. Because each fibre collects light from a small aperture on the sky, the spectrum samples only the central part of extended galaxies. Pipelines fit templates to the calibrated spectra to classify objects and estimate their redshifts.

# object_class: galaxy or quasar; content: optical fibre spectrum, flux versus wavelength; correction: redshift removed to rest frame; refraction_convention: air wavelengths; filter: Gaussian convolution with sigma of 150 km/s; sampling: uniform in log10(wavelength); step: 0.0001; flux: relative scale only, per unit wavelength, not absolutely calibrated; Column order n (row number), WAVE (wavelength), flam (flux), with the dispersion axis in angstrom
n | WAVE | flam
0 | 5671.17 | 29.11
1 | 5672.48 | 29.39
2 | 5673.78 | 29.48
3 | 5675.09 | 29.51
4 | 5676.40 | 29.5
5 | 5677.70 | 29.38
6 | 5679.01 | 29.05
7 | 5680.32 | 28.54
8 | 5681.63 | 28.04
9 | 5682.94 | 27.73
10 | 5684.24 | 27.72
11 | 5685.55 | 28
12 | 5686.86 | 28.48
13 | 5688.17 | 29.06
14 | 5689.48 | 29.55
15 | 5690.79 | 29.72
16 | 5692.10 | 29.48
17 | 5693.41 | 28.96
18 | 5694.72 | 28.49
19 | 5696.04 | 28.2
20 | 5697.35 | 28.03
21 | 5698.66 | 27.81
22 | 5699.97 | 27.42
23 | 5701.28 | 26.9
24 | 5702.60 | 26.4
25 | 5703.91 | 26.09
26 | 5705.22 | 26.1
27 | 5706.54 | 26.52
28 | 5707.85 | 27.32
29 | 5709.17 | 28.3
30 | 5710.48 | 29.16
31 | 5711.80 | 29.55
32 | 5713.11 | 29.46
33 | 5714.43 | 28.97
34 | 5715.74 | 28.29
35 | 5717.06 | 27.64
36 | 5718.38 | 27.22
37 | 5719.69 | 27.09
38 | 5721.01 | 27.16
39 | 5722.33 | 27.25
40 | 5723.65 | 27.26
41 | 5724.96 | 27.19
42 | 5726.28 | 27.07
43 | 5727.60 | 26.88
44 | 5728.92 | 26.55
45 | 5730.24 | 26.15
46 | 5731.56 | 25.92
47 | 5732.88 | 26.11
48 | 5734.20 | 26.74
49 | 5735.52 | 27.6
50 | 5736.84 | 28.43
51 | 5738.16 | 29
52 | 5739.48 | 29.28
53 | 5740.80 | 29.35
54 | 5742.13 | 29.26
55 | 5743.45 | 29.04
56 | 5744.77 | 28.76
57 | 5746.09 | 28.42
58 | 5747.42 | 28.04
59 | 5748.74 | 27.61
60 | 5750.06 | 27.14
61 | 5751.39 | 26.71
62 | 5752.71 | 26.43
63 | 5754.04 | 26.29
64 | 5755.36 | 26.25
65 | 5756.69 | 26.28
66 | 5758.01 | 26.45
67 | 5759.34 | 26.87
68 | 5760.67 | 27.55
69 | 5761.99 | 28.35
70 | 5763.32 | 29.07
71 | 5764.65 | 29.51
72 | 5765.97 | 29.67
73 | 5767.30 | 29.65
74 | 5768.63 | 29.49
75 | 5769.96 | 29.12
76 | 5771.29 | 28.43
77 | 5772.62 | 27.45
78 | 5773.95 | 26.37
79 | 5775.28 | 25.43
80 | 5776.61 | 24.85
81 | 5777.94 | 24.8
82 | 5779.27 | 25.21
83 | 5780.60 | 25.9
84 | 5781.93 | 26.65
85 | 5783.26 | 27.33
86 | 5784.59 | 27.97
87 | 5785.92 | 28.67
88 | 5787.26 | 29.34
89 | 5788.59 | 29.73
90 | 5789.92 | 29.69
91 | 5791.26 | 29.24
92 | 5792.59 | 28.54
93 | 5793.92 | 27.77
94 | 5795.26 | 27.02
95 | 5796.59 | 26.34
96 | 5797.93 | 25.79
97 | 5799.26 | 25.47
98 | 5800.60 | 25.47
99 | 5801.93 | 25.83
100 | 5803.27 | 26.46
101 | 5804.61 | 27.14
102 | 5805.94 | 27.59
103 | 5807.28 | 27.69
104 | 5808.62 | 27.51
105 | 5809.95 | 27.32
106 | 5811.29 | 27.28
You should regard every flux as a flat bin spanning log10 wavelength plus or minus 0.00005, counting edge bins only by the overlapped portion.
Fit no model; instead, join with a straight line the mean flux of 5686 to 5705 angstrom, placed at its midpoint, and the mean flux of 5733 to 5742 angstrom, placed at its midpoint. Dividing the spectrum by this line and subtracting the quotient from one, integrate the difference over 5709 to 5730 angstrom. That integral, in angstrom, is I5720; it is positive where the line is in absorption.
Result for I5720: 0.3 angstrom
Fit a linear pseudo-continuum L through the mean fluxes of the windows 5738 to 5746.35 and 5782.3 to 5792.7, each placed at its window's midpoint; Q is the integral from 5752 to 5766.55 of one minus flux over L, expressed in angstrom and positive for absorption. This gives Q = 0.7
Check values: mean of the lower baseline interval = 29.1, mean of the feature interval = 27.5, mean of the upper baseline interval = 28.8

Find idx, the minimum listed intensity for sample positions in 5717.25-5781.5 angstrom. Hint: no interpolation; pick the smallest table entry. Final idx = 24.8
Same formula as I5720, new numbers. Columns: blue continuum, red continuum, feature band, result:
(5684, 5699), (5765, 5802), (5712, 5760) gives 0.9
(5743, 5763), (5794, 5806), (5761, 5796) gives -1.4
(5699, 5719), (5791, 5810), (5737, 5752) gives -0.6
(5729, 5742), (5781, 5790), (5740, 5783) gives 0.7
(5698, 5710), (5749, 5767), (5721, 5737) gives 0.2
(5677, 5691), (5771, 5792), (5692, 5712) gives 0.5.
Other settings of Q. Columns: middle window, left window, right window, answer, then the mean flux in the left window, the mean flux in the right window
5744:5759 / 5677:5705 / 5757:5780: 0.3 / 28.2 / 27.5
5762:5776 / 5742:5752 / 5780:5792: -0.1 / 28.1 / 28.3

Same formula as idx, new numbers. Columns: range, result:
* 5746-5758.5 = 26.25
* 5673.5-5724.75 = 26.09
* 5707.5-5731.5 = 26.15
